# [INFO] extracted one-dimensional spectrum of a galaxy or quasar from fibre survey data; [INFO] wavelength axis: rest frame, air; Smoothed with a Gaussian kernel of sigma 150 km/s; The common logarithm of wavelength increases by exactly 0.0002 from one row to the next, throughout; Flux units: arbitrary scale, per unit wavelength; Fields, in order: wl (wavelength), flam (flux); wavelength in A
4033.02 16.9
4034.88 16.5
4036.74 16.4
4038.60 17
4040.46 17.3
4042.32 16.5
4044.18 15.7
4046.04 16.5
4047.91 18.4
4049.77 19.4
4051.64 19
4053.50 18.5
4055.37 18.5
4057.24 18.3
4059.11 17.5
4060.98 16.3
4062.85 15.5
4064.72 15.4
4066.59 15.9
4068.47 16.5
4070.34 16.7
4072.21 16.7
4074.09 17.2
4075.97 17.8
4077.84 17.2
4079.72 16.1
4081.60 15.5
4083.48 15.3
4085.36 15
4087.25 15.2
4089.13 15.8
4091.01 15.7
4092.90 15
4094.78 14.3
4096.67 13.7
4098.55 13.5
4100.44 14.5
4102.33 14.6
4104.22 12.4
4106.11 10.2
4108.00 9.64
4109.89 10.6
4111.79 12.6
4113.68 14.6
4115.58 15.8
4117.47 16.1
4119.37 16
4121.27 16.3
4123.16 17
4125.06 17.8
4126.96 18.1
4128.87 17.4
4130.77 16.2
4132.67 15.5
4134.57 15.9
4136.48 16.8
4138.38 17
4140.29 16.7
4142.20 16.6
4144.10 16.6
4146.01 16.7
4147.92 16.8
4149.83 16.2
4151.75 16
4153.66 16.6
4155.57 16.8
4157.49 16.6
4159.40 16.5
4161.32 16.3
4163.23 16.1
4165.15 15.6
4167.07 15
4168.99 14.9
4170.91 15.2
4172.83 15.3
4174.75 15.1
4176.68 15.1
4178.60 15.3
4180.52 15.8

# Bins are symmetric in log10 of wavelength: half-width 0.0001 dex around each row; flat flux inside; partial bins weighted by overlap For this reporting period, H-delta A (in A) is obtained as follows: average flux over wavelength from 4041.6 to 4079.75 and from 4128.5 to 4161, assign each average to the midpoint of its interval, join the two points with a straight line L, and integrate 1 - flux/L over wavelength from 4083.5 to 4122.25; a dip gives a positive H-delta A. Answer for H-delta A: 6.3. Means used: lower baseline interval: 17.2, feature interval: 14.1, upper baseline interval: 16.5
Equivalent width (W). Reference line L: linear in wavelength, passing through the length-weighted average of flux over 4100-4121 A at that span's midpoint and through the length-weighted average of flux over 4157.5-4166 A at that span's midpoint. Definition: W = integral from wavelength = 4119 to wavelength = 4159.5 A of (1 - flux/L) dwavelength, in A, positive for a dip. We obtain -4.6 A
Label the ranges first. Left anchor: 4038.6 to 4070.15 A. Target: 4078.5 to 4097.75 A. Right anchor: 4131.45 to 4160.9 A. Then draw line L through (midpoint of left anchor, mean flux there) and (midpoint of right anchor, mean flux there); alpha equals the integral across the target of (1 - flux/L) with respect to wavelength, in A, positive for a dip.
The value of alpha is 2.0 A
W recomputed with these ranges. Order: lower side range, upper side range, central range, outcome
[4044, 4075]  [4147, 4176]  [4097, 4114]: 4.24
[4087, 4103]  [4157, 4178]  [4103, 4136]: 0.31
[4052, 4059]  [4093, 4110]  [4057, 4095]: -0.71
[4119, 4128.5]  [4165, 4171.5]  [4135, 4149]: -0.35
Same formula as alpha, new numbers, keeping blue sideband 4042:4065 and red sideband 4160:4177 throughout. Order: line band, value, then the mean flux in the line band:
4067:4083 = 0.4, 16.6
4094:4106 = 2.2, 13.6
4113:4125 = 0.1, 16.1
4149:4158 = -0.4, 16.4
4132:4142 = -0.3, 16.4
